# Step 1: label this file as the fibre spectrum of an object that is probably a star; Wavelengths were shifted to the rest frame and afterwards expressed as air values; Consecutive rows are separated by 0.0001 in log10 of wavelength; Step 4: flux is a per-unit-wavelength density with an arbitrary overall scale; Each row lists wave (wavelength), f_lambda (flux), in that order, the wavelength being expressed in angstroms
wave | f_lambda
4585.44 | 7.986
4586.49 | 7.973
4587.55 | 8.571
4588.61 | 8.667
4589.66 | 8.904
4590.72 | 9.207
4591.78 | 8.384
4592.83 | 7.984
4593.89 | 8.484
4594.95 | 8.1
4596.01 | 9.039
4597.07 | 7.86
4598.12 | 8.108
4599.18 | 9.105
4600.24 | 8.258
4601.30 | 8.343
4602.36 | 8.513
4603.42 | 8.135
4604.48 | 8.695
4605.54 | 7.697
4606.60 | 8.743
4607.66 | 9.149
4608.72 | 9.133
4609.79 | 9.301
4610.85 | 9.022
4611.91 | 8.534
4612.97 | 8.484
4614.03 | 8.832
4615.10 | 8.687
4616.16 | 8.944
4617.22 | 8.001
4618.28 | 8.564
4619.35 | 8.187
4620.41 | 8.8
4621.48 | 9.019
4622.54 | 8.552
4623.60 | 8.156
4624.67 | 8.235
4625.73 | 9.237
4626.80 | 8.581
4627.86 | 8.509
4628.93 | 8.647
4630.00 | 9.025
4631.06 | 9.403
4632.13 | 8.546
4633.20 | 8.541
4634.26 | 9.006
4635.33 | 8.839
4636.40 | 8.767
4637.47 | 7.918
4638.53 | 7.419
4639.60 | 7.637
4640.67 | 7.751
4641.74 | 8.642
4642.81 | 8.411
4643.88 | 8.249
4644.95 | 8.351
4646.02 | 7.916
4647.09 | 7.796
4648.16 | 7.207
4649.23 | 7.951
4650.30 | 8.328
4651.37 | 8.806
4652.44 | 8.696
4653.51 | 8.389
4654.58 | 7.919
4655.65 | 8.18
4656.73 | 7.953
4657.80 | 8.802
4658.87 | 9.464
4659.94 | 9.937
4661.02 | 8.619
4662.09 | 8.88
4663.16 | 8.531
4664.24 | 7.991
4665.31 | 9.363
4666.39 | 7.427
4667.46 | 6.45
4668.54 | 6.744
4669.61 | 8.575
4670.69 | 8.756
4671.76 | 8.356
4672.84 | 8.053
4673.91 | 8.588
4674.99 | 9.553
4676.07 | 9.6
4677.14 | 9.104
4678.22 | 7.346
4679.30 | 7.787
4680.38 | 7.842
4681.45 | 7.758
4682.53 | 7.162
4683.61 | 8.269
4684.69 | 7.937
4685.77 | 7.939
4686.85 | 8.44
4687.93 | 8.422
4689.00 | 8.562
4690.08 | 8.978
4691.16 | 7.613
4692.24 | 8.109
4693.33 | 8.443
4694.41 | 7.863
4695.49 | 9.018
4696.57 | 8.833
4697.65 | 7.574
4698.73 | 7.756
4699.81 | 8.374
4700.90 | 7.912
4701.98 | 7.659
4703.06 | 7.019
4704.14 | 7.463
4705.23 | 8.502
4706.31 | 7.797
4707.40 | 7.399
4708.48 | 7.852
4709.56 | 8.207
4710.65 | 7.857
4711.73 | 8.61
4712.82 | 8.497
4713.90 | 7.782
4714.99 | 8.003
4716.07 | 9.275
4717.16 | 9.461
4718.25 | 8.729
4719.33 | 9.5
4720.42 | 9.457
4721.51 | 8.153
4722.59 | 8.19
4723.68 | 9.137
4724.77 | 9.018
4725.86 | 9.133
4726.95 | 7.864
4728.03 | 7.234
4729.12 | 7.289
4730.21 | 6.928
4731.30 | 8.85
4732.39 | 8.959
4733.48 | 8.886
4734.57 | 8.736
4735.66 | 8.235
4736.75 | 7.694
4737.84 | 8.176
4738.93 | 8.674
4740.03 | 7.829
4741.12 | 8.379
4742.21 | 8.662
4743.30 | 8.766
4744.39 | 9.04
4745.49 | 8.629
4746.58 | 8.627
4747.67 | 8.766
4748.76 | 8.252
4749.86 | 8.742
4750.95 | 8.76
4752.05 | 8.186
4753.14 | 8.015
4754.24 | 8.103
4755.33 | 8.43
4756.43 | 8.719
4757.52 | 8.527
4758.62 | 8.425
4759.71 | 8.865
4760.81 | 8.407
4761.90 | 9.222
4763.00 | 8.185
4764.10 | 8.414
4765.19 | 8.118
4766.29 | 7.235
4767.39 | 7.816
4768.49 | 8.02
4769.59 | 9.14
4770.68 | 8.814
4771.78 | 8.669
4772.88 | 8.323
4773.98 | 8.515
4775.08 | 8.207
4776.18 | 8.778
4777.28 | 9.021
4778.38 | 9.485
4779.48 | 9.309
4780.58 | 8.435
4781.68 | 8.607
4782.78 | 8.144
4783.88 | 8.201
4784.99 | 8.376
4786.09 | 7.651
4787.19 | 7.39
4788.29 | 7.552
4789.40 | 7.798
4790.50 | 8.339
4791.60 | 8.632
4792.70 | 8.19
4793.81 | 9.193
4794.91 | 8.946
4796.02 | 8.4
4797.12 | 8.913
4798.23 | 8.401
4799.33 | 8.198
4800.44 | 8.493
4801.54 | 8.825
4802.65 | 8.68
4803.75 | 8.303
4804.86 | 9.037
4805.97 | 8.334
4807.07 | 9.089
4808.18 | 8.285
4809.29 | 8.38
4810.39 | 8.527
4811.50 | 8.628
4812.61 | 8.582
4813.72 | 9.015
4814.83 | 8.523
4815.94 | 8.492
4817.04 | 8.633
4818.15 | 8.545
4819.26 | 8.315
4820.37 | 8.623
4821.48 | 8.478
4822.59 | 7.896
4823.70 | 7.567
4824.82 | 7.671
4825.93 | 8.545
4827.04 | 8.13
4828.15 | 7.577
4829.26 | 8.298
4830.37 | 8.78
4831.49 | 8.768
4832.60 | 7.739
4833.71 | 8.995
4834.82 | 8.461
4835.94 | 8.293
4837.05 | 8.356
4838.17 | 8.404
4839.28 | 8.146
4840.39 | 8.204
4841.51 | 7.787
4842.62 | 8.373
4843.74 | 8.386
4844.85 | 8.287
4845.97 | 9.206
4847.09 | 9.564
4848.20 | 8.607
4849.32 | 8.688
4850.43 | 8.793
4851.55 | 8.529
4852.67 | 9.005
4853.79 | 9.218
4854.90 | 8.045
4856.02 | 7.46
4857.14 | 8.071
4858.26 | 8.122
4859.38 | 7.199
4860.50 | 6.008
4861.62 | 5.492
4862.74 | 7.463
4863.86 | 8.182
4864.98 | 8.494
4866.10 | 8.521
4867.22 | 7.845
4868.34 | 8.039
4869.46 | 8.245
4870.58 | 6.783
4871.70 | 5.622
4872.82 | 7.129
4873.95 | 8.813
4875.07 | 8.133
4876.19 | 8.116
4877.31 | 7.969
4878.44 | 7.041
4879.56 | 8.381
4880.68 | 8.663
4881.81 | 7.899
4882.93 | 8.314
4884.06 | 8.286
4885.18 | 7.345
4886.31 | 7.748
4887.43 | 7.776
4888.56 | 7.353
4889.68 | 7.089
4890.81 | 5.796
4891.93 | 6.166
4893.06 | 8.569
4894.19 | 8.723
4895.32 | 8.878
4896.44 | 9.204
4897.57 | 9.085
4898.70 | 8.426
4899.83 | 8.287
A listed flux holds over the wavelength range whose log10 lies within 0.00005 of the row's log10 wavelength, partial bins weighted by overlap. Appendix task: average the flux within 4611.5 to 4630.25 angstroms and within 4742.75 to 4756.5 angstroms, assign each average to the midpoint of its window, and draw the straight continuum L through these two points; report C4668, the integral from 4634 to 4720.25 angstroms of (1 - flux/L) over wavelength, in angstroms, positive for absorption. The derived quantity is 3.2 angstroms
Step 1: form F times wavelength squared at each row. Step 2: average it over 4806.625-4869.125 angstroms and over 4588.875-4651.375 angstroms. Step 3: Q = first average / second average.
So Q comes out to 1.1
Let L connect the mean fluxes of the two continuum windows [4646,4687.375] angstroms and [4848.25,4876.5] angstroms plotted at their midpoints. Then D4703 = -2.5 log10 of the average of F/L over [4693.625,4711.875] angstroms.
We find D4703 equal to 0.03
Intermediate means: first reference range 8.27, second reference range 7.85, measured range 7.98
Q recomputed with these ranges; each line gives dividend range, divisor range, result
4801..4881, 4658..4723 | 1.05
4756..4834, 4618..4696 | 1.07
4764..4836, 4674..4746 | 1.05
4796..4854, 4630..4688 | 1.10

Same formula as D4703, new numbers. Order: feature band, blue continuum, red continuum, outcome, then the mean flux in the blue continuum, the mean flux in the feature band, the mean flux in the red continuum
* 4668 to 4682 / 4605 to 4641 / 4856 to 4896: 0.01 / 8.59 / 8.31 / 7.67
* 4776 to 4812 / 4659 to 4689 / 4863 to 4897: -0.06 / 8.3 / 8.5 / 7.84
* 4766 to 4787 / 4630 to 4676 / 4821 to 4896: -0.04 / 8.37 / 8.46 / 8.01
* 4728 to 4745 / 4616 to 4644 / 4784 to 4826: 0.02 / 8.5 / 8.3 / 8.4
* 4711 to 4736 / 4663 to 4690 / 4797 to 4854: -0.03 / 8.19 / 8.52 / 8.48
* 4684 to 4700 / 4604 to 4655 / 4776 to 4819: 0.03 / 8.48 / 8.26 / 8.52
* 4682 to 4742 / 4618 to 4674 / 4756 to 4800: 0.02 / 8.39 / 8.25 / 8.44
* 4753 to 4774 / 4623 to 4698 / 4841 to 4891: -0.04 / 8.34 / 8.4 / 7.92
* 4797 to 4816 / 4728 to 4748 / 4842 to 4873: -0.06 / 8.36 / 8.59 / 7.99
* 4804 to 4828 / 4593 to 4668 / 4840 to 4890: -0.05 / 8.46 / 8.42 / 7.96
